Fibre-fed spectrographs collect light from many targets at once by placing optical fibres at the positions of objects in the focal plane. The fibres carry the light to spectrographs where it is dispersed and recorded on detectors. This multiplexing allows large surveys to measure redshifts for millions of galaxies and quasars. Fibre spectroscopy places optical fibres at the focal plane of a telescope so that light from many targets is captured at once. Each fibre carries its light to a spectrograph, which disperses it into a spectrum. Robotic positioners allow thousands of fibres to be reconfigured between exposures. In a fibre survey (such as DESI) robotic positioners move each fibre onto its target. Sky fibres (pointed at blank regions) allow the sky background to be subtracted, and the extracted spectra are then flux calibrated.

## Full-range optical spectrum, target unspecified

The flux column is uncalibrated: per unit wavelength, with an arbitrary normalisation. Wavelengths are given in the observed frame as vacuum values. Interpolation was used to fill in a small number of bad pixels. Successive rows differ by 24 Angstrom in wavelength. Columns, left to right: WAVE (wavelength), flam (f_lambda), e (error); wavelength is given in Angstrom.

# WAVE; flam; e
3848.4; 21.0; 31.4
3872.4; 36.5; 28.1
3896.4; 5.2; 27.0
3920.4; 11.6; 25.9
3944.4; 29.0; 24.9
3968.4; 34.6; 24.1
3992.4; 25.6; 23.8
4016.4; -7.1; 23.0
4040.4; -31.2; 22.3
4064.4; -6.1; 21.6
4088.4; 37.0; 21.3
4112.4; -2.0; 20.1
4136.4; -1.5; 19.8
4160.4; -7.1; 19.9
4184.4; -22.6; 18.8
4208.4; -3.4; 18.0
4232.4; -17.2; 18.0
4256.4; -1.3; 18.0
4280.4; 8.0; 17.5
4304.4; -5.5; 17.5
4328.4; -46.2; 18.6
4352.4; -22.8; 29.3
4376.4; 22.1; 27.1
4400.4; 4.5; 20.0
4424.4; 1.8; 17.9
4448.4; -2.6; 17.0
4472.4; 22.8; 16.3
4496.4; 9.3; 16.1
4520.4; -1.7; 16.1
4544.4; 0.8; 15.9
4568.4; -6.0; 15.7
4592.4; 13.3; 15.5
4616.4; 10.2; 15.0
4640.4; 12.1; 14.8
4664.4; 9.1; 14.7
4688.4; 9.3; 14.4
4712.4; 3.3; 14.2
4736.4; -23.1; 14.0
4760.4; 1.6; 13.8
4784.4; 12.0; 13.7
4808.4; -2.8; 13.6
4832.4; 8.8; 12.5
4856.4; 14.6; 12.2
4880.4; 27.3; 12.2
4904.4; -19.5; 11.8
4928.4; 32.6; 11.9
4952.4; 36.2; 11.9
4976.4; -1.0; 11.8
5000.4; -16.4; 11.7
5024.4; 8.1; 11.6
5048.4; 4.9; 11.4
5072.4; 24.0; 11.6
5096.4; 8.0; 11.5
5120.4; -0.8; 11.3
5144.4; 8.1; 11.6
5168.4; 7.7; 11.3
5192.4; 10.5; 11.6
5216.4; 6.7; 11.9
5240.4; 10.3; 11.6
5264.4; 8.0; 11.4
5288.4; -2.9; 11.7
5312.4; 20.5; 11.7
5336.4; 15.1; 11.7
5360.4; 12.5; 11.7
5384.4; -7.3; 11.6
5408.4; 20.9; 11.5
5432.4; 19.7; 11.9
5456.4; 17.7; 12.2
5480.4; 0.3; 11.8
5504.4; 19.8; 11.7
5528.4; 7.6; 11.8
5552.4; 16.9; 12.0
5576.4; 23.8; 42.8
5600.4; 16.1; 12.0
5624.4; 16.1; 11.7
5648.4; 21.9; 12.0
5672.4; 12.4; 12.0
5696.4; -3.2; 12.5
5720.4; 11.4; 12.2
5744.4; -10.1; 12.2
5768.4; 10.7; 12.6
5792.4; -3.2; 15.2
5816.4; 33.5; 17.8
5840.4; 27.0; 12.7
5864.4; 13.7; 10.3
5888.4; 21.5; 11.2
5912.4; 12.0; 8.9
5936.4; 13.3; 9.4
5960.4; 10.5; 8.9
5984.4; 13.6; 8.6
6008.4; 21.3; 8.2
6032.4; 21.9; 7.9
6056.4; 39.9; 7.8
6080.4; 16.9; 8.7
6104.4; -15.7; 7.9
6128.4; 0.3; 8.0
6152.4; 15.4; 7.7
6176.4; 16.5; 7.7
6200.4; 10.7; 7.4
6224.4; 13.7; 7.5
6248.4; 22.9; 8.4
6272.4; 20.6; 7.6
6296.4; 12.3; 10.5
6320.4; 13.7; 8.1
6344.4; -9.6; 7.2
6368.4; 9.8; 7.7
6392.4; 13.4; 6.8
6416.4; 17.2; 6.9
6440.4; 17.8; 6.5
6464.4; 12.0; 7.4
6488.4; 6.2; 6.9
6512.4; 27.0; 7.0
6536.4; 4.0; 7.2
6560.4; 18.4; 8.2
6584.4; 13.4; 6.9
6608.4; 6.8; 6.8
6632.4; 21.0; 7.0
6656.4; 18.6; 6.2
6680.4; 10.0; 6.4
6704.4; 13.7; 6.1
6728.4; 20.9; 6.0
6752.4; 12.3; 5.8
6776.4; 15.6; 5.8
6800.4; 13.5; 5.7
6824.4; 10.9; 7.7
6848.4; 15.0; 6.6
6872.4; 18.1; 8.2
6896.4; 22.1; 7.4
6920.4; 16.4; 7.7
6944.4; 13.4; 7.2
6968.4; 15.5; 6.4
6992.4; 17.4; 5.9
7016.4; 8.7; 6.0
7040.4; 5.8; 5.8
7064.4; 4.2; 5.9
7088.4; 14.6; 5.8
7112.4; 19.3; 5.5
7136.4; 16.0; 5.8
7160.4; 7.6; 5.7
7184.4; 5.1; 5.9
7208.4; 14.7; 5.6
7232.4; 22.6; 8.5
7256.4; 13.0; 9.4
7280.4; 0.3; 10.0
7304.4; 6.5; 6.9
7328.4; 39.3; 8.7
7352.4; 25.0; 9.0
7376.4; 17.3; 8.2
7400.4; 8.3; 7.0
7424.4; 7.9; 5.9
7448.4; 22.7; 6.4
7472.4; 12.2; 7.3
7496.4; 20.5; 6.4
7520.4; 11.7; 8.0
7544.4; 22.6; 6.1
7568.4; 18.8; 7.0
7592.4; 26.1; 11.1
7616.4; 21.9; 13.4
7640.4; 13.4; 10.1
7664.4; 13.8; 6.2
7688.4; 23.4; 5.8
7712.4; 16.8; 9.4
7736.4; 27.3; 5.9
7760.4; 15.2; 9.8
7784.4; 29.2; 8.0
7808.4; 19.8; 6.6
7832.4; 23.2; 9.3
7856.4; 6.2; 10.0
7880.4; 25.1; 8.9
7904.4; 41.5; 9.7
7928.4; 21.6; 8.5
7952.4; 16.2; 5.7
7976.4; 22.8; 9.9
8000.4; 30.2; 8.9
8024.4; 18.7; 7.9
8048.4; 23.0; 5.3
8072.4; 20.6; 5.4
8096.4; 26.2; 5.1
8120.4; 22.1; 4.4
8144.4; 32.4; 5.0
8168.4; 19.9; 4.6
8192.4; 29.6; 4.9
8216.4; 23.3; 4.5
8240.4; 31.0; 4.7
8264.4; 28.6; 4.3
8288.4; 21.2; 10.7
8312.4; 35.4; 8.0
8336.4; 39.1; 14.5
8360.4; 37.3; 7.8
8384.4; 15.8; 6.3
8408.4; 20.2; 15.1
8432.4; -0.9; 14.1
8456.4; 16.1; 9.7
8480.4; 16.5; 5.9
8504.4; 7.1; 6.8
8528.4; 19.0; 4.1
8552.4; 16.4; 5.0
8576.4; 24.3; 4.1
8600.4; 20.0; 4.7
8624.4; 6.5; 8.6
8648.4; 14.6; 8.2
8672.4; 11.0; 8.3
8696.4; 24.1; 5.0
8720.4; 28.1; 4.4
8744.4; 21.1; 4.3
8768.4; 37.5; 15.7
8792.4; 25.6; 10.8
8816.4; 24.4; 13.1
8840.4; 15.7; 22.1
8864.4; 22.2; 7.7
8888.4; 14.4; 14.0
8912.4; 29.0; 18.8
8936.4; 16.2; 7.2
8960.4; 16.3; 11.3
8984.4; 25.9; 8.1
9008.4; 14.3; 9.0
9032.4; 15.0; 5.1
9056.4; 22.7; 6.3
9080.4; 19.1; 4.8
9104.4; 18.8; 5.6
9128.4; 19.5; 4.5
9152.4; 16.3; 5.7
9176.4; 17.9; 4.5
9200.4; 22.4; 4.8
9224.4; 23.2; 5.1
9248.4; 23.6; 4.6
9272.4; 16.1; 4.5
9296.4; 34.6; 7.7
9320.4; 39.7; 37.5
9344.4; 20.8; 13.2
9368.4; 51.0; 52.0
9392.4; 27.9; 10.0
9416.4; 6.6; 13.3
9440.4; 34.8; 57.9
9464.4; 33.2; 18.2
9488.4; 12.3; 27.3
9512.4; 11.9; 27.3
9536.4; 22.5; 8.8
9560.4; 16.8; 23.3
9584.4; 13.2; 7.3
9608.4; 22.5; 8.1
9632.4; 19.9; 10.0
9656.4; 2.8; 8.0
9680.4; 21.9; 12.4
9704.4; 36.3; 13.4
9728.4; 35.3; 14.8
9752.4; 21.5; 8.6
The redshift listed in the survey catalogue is 0.968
